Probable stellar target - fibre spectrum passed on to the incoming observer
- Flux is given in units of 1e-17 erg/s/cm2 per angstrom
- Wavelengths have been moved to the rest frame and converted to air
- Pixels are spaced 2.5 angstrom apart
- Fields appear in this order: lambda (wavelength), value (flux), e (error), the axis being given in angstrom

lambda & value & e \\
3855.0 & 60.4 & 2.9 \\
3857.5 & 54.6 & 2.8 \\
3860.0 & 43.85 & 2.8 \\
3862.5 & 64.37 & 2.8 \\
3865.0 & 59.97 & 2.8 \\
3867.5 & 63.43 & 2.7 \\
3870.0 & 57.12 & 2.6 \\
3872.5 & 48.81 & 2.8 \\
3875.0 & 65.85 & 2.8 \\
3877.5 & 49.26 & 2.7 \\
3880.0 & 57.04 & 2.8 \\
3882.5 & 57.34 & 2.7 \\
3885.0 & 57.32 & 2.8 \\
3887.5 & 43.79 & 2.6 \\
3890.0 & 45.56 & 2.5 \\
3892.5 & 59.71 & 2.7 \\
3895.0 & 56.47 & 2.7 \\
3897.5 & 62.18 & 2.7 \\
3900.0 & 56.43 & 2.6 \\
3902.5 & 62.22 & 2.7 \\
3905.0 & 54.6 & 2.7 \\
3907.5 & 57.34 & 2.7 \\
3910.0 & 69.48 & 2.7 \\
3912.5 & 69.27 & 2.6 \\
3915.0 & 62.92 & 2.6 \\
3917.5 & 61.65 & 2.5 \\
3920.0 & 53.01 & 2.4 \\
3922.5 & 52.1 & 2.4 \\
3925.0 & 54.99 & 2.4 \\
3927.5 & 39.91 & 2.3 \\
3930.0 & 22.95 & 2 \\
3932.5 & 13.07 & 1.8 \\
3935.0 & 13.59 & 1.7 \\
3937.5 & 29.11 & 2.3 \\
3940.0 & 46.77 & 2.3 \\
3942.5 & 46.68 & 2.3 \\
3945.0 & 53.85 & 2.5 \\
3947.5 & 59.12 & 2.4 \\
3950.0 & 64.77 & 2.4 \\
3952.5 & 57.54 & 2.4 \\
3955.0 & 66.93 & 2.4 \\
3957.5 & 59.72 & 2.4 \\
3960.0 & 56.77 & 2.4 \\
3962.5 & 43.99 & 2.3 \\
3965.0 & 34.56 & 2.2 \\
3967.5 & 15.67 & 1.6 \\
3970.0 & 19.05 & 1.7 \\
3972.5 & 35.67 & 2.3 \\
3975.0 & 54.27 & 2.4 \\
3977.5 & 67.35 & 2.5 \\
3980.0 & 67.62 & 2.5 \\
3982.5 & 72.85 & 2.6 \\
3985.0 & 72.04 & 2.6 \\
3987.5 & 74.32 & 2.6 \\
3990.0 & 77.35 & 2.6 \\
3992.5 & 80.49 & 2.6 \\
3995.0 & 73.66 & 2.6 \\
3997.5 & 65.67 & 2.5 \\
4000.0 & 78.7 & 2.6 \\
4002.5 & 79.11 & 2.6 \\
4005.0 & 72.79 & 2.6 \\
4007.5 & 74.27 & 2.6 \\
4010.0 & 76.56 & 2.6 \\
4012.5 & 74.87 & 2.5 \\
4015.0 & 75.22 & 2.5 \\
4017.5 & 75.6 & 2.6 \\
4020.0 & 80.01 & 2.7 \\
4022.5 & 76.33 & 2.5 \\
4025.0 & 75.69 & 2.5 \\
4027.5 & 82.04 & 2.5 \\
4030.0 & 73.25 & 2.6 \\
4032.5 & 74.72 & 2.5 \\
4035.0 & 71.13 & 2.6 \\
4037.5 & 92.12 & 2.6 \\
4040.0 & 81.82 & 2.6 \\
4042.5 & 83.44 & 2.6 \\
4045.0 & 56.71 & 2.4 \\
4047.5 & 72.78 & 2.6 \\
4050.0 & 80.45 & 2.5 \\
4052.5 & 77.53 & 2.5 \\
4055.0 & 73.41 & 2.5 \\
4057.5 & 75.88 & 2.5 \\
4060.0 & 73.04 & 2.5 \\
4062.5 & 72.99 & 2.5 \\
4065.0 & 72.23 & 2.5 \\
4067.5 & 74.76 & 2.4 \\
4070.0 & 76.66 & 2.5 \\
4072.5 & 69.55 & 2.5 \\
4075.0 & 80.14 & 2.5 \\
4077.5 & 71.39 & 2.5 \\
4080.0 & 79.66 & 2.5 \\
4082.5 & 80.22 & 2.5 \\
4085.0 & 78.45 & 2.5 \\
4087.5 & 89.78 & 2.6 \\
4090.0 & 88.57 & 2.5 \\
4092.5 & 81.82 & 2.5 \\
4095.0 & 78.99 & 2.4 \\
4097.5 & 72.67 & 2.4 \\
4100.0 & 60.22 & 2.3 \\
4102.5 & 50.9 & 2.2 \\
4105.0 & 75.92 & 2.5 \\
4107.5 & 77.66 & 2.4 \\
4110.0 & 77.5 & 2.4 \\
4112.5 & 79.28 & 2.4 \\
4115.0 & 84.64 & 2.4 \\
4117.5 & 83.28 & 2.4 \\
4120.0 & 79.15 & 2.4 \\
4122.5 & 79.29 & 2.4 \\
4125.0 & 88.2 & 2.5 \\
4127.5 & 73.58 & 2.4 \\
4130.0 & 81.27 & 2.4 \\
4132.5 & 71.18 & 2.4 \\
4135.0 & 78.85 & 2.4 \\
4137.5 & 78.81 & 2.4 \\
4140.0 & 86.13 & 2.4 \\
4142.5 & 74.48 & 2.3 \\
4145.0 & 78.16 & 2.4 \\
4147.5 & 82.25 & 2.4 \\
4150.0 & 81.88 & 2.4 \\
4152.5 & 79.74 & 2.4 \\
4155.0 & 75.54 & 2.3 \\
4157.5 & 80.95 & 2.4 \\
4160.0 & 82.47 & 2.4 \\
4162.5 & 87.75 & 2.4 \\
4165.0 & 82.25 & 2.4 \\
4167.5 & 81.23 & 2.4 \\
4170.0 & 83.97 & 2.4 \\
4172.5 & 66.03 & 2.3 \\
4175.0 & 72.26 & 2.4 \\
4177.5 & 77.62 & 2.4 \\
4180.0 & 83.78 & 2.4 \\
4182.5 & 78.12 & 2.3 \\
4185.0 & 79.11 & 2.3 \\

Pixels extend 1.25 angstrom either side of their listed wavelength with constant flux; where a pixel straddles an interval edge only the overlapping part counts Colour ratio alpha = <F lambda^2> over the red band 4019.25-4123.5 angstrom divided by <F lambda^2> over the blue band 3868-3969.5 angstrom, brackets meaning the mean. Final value 1.63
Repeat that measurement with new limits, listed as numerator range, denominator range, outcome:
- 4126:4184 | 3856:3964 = 1.69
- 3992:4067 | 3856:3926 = 1.42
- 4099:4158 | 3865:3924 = 1.51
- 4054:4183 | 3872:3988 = 1.65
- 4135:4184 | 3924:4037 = 1.45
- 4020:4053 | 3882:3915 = 1.42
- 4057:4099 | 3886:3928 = 1.48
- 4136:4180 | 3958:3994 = 1.57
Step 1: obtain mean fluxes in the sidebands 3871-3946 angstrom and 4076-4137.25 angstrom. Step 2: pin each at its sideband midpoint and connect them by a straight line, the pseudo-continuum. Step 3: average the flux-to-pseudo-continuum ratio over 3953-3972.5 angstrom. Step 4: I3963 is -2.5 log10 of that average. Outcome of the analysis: 0.33 mag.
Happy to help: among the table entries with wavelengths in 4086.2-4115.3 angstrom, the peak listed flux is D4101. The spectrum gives 89.78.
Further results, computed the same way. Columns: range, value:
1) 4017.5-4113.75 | 92.12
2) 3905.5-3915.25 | 69.48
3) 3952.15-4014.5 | 80.49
